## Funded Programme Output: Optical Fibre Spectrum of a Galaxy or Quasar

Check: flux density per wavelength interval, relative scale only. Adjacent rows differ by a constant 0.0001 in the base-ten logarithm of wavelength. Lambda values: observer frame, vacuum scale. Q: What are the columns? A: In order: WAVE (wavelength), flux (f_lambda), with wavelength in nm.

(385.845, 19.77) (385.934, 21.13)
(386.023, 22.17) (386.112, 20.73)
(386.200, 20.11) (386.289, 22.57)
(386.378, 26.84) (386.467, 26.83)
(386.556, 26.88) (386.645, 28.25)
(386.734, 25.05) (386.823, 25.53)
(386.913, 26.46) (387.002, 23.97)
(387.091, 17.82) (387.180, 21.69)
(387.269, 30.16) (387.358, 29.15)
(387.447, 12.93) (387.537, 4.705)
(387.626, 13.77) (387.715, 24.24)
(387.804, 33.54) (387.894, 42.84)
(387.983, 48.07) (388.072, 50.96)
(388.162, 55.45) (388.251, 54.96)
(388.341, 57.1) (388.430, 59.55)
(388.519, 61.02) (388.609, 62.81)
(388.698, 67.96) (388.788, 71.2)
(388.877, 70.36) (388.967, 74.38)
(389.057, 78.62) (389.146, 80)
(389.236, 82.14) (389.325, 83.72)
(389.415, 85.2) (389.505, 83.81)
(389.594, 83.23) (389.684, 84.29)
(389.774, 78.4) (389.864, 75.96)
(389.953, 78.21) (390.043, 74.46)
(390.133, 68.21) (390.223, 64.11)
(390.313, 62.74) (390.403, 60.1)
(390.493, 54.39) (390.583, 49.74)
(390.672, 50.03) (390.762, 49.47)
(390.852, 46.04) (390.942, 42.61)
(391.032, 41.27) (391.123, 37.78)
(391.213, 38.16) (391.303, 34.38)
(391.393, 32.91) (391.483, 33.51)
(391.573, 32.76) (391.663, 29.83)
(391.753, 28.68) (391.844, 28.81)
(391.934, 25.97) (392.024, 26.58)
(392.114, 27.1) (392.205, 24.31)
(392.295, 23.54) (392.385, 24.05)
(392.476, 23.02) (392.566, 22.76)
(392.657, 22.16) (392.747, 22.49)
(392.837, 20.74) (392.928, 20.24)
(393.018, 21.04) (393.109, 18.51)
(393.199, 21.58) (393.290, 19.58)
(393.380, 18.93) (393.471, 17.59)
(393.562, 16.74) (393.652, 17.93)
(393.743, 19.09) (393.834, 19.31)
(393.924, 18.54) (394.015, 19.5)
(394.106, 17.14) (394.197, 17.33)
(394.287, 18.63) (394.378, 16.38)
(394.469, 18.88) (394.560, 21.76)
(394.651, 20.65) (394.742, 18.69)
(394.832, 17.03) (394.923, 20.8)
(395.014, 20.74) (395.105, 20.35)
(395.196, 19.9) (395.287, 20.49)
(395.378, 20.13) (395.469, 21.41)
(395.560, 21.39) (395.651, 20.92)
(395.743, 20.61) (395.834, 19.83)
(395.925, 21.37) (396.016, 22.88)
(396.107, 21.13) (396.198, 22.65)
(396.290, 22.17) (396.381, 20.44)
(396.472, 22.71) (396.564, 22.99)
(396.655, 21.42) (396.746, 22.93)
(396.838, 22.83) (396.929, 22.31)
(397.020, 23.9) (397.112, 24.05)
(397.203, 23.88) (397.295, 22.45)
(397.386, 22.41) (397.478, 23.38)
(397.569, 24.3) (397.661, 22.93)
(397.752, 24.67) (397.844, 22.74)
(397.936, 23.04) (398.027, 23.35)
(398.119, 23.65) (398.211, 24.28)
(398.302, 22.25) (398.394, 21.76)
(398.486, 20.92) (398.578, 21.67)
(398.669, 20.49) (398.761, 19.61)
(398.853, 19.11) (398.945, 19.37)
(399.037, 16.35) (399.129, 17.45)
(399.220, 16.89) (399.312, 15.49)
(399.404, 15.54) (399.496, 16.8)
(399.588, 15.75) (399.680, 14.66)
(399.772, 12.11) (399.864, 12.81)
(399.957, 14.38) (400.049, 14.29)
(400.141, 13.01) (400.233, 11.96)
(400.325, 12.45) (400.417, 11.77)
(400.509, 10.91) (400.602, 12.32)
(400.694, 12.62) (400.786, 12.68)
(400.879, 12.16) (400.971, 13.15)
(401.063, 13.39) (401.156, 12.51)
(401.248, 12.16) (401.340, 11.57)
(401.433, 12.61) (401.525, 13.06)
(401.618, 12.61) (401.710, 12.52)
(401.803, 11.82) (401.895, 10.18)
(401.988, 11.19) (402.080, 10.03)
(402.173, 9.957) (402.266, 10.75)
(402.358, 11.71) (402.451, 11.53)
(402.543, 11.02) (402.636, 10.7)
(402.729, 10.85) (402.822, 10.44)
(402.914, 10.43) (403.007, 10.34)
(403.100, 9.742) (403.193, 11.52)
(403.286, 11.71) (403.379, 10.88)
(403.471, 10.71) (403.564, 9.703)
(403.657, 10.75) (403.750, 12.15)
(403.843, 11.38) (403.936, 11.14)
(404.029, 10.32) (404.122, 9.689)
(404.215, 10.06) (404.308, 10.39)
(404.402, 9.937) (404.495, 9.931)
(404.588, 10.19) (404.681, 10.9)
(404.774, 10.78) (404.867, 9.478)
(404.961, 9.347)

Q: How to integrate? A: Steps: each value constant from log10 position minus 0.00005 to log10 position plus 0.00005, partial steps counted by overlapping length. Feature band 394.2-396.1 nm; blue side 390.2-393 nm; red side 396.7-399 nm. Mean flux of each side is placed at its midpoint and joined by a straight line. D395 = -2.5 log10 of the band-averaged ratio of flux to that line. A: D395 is 0.35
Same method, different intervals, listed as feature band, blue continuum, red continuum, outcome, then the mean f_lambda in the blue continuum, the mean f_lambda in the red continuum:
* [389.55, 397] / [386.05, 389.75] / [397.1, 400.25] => 0.12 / 46.4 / 19.4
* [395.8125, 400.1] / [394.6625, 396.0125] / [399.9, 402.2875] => -0.22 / 20.4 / 12.2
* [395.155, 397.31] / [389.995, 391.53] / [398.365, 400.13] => 0.28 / 49.4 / 17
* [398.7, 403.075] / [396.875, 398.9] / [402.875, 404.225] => 0.24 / 22.6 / 10.7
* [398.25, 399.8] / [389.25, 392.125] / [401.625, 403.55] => 0.30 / 53.5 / 10.9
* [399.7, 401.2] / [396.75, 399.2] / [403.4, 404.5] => 0.33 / 22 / 10.5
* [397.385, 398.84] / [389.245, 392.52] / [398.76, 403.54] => 0.06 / 50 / 12.8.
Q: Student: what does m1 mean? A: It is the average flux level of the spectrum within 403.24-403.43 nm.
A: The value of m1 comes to 11.3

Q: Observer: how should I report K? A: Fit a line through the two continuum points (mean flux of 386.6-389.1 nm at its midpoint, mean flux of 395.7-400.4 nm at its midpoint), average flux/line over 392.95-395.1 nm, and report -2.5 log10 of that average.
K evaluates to 0.44 mag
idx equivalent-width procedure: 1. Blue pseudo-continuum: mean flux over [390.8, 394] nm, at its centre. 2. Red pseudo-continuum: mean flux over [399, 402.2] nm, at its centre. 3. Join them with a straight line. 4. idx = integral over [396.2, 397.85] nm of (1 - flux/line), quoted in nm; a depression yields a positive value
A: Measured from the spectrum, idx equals -0.36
